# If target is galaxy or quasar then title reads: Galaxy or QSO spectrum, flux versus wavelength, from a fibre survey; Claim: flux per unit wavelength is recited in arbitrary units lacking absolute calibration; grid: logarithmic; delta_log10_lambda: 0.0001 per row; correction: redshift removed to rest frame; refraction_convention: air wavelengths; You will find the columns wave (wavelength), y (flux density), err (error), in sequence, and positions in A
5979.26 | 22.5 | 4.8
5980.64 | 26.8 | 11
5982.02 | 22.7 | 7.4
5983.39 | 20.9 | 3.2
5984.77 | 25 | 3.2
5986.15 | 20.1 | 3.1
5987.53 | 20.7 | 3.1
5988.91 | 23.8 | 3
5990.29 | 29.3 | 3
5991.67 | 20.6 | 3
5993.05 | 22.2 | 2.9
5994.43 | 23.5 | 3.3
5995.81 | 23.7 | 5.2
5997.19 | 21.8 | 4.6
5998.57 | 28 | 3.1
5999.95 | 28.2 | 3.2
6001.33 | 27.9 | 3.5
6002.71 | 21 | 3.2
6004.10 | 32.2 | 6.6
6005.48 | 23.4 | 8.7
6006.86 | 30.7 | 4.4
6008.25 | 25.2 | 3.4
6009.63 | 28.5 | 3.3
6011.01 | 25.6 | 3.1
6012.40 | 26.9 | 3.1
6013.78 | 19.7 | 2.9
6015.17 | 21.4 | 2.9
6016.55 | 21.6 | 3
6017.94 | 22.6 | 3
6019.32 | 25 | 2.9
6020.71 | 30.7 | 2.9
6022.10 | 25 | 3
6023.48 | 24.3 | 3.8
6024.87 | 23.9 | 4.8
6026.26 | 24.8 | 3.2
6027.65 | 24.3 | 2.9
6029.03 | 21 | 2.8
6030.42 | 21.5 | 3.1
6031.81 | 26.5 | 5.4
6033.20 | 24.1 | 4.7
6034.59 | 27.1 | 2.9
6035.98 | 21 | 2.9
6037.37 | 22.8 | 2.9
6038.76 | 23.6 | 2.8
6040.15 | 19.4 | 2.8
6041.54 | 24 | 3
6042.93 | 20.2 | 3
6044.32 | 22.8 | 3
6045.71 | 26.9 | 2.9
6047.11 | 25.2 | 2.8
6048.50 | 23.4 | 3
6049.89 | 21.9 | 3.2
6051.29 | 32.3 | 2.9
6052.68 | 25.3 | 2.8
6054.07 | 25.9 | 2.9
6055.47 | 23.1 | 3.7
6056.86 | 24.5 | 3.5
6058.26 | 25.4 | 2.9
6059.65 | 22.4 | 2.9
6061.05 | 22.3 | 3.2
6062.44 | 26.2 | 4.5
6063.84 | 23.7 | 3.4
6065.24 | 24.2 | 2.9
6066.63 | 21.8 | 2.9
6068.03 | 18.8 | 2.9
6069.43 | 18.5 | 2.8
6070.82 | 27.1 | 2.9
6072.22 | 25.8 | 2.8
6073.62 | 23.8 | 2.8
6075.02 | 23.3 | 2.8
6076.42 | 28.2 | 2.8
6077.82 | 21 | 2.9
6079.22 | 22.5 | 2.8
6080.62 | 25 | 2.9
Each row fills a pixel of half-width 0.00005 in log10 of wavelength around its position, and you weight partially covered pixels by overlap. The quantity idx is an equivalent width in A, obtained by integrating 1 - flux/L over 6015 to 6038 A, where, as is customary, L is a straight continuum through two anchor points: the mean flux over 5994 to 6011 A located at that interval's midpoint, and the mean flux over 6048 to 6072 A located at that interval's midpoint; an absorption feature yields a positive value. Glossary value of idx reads 1.1 A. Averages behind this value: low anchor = 26.2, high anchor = 24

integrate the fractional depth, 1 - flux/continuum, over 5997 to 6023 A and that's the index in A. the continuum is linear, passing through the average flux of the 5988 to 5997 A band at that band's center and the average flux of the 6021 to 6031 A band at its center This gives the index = -2.0 A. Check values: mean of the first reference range 23.7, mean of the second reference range 23.9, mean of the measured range 25.6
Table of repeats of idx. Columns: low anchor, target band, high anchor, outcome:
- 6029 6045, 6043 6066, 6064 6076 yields -1.59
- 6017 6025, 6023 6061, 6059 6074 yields 0.45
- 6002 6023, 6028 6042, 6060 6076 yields 0.78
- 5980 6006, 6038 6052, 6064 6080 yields -0.23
